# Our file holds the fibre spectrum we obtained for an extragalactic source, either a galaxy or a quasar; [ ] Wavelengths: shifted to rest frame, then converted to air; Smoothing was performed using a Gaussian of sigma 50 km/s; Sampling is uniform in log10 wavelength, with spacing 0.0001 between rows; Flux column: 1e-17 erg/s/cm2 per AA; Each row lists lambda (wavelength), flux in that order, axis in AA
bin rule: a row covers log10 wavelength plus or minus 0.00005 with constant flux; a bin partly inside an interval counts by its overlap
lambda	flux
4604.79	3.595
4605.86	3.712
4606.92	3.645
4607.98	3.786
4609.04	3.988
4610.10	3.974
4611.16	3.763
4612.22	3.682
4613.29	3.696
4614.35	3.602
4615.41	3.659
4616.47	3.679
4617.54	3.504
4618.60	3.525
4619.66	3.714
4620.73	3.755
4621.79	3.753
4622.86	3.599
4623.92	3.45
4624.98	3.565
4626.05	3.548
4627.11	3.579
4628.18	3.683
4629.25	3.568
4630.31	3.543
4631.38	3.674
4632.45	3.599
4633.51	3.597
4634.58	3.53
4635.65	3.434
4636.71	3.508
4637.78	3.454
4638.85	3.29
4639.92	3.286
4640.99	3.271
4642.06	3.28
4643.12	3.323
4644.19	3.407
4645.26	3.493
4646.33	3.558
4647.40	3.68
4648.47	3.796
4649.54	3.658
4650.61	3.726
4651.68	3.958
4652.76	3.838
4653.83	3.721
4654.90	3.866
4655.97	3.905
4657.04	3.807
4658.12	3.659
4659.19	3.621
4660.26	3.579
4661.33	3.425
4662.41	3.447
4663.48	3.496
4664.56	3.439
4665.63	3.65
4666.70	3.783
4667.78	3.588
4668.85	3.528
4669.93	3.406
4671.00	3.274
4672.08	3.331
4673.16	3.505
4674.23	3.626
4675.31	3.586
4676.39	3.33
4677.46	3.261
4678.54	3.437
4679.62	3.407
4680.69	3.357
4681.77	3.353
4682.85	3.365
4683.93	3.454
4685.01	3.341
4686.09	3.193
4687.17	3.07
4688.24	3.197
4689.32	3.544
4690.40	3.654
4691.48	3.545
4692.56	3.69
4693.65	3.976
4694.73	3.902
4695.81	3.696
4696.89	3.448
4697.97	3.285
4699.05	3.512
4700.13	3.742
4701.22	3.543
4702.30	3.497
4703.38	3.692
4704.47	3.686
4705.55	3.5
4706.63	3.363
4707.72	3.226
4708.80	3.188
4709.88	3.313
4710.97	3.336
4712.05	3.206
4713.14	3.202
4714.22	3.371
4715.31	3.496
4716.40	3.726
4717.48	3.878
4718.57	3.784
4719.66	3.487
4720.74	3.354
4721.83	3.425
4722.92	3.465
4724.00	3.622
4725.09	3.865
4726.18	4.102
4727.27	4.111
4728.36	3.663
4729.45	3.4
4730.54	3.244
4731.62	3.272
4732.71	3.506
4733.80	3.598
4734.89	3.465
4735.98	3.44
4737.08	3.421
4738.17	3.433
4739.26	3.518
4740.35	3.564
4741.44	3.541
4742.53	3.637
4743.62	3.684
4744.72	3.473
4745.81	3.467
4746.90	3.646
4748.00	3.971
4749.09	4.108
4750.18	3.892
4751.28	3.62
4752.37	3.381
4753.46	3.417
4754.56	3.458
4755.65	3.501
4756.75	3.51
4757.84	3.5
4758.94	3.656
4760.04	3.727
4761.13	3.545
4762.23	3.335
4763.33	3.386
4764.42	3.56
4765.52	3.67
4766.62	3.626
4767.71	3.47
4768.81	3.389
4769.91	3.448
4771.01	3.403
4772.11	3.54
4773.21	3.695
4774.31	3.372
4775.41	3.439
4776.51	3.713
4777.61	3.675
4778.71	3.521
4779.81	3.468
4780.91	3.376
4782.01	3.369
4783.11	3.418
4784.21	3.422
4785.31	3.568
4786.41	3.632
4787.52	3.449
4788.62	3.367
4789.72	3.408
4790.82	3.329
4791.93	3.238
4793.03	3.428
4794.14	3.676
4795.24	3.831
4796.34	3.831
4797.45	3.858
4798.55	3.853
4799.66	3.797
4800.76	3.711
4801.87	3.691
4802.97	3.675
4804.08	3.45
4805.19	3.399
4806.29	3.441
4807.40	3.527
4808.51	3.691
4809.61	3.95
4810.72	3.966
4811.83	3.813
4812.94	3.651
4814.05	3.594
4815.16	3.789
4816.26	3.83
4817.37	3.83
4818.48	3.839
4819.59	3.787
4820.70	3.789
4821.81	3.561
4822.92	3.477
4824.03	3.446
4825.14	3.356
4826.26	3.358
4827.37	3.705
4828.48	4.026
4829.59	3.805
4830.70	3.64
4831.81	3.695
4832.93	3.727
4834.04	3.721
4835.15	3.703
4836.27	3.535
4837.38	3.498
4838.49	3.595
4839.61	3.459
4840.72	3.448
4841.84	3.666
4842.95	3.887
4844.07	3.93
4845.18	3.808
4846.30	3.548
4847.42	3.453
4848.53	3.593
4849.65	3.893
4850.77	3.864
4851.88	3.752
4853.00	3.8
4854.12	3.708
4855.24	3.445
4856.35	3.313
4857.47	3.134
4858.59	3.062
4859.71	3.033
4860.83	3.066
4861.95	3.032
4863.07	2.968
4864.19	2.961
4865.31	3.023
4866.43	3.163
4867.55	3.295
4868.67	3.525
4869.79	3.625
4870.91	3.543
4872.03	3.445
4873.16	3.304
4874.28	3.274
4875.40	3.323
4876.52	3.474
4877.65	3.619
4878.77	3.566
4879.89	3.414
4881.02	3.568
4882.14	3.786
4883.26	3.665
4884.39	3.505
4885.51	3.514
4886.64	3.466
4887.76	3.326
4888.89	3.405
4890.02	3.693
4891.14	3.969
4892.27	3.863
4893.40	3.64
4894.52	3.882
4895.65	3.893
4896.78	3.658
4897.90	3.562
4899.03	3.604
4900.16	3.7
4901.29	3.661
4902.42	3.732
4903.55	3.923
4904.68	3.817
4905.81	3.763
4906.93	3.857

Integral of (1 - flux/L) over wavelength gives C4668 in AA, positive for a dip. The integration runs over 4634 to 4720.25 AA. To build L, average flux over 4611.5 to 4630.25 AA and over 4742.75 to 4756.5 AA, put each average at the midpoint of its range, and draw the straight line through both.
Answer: 2.7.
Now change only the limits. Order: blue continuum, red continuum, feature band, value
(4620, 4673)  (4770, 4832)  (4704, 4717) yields 0.7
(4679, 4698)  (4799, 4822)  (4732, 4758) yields 0.1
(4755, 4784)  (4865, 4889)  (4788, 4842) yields -2.4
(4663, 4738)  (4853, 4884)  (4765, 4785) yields -0.4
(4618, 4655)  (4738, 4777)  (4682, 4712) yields 0.8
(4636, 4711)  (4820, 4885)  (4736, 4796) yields -0.4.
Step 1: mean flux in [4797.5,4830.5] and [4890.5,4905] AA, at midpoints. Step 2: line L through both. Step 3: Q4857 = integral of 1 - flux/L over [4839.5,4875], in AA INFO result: 2.7 AA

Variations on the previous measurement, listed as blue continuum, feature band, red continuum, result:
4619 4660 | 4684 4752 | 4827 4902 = 0.6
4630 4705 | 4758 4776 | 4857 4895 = -0.2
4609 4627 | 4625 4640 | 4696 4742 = 0.5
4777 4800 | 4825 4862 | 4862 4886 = -1.3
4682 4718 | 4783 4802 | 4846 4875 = -0.9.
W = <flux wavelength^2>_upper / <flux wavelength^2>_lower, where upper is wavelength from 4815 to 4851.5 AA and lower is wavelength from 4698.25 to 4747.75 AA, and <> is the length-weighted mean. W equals 1.1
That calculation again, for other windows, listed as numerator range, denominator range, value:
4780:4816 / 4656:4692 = 1.09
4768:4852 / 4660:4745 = 1.08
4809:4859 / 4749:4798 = 1.06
